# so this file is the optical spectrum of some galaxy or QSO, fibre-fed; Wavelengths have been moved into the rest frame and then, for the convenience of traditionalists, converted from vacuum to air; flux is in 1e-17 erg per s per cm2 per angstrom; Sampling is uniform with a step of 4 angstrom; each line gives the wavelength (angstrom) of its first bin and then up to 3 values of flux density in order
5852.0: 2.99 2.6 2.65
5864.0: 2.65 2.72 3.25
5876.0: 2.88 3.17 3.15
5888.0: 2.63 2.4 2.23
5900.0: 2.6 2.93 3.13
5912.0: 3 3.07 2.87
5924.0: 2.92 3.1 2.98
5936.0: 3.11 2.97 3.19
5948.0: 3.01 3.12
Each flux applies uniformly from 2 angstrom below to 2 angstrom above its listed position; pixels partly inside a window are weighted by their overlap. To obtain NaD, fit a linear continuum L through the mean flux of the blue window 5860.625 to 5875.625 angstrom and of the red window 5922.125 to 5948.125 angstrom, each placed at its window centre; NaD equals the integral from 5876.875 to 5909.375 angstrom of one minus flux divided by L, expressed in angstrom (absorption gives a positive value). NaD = 1.6 angstrom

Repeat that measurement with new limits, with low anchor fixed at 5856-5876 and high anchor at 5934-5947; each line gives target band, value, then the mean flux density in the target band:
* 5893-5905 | 1.6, 2.54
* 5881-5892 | 0.2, 2.83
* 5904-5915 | -0.3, 3.04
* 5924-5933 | 0.1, 3.02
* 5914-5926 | 0.2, 2.95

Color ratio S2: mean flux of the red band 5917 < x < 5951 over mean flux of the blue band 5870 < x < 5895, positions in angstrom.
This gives 1.05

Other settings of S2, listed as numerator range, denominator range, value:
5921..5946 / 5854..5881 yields 1.07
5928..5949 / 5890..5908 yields 1.17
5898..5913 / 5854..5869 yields 1.10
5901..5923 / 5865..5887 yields 0.99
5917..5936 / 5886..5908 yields 1.14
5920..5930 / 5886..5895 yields 1.20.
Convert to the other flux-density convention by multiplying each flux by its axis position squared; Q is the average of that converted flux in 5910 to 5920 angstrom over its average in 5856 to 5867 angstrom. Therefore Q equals 1.2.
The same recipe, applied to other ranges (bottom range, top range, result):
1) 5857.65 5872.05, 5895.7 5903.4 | 0.94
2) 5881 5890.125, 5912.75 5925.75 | 1.03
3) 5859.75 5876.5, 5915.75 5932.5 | 1.07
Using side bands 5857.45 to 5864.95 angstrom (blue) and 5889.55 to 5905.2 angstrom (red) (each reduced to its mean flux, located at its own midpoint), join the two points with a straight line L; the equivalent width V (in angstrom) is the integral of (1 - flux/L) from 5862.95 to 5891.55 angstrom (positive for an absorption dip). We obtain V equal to -3.4 angstrom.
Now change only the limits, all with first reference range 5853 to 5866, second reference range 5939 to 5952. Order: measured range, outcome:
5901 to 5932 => -0.6 angstrom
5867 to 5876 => -0.9 angstrom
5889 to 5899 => 1.6 angstrom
